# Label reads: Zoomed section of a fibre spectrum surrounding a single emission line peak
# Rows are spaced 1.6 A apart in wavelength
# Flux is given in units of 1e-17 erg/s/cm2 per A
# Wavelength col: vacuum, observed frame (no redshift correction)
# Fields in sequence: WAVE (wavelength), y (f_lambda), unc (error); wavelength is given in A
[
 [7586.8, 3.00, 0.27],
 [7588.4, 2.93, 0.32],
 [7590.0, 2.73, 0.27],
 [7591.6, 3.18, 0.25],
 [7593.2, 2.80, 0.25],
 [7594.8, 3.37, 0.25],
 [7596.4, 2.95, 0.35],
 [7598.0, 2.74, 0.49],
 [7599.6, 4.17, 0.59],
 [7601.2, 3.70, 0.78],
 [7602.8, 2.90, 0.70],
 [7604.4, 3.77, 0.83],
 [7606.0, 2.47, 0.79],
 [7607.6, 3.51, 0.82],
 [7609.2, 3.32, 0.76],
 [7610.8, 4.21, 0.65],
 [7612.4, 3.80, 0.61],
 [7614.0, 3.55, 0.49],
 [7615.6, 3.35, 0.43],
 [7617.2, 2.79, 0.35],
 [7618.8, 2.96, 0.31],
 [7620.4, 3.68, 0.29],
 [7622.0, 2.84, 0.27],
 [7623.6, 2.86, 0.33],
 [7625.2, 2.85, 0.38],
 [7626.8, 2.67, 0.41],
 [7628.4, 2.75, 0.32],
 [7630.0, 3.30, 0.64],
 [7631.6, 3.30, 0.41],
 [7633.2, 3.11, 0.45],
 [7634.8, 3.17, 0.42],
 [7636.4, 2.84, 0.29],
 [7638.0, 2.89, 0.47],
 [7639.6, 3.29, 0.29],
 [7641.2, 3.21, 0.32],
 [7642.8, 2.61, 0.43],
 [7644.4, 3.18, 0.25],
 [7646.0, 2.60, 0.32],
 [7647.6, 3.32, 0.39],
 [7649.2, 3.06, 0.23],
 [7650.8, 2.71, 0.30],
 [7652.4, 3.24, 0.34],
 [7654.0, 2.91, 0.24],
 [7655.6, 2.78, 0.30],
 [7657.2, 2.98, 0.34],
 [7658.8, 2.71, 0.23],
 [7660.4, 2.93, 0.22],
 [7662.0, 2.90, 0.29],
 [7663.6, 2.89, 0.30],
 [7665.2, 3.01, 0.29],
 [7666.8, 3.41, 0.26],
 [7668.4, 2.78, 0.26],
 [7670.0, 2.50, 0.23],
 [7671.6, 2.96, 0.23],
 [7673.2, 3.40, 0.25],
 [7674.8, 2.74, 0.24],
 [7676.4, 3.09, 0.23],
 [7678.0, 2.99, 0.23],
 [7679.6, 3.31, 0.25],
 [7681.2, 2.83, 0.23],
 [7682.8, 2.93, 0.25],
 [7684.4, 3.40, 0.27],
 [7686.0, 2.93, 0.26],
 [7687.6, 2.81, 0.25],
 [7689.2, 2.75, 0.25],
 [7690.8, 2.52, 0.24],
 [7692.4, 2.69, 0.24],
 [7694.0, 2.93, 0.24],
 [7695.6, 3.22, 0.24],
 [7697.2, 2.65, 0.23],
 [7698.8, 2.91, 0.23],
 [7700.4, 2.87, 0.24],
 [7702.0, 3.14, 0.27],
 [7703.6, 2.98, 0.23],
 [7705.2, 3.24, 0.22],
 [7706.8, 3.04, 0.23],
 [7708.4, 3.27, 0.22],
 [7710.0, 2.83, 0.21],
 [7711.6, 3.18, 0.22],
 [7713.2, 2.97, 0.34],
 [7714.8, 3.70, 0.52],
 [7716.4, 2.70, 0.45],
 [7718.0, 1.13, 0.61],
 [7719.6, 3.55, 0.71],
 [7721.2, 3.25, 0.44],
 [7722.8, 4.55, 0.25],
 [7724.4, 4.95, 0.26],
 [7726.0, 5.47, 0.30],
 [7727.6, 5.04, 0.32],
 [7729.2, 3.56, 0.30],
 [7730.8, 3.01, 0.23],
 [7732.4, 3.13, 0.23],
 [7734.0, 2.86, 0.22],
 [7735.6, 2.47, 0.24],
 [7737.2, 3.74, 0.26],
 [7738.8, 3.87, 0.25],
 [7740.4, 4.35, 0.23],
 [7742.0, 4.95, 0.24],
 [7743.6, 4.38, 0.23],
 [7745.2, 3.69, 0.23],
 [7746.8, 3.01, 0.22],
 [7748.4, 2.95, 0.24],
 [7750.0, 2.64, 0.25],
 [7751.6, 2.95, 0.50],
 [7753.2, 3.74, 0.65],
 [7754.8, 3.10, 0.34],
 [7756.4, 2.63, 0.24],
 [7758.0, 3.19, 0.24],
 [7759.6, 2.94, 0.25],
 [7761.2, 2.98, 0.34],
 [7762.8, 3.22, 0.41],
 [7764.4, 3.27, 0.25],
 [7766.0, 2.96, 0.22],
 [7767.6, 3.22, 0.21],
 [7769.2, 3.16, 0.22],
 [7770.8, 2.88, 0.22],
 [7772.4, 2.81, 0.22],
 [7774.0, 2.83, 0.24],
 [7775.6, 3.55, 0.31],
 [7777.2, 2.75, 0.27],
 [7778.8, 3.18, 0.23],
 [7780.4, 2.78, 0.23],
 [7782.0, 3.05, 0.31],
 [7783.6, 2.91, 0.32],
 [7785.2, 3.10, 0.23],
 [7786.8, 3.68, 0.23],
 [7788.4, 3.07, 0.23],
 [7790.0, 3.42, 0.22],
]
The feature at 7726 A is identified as [S II] 6716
